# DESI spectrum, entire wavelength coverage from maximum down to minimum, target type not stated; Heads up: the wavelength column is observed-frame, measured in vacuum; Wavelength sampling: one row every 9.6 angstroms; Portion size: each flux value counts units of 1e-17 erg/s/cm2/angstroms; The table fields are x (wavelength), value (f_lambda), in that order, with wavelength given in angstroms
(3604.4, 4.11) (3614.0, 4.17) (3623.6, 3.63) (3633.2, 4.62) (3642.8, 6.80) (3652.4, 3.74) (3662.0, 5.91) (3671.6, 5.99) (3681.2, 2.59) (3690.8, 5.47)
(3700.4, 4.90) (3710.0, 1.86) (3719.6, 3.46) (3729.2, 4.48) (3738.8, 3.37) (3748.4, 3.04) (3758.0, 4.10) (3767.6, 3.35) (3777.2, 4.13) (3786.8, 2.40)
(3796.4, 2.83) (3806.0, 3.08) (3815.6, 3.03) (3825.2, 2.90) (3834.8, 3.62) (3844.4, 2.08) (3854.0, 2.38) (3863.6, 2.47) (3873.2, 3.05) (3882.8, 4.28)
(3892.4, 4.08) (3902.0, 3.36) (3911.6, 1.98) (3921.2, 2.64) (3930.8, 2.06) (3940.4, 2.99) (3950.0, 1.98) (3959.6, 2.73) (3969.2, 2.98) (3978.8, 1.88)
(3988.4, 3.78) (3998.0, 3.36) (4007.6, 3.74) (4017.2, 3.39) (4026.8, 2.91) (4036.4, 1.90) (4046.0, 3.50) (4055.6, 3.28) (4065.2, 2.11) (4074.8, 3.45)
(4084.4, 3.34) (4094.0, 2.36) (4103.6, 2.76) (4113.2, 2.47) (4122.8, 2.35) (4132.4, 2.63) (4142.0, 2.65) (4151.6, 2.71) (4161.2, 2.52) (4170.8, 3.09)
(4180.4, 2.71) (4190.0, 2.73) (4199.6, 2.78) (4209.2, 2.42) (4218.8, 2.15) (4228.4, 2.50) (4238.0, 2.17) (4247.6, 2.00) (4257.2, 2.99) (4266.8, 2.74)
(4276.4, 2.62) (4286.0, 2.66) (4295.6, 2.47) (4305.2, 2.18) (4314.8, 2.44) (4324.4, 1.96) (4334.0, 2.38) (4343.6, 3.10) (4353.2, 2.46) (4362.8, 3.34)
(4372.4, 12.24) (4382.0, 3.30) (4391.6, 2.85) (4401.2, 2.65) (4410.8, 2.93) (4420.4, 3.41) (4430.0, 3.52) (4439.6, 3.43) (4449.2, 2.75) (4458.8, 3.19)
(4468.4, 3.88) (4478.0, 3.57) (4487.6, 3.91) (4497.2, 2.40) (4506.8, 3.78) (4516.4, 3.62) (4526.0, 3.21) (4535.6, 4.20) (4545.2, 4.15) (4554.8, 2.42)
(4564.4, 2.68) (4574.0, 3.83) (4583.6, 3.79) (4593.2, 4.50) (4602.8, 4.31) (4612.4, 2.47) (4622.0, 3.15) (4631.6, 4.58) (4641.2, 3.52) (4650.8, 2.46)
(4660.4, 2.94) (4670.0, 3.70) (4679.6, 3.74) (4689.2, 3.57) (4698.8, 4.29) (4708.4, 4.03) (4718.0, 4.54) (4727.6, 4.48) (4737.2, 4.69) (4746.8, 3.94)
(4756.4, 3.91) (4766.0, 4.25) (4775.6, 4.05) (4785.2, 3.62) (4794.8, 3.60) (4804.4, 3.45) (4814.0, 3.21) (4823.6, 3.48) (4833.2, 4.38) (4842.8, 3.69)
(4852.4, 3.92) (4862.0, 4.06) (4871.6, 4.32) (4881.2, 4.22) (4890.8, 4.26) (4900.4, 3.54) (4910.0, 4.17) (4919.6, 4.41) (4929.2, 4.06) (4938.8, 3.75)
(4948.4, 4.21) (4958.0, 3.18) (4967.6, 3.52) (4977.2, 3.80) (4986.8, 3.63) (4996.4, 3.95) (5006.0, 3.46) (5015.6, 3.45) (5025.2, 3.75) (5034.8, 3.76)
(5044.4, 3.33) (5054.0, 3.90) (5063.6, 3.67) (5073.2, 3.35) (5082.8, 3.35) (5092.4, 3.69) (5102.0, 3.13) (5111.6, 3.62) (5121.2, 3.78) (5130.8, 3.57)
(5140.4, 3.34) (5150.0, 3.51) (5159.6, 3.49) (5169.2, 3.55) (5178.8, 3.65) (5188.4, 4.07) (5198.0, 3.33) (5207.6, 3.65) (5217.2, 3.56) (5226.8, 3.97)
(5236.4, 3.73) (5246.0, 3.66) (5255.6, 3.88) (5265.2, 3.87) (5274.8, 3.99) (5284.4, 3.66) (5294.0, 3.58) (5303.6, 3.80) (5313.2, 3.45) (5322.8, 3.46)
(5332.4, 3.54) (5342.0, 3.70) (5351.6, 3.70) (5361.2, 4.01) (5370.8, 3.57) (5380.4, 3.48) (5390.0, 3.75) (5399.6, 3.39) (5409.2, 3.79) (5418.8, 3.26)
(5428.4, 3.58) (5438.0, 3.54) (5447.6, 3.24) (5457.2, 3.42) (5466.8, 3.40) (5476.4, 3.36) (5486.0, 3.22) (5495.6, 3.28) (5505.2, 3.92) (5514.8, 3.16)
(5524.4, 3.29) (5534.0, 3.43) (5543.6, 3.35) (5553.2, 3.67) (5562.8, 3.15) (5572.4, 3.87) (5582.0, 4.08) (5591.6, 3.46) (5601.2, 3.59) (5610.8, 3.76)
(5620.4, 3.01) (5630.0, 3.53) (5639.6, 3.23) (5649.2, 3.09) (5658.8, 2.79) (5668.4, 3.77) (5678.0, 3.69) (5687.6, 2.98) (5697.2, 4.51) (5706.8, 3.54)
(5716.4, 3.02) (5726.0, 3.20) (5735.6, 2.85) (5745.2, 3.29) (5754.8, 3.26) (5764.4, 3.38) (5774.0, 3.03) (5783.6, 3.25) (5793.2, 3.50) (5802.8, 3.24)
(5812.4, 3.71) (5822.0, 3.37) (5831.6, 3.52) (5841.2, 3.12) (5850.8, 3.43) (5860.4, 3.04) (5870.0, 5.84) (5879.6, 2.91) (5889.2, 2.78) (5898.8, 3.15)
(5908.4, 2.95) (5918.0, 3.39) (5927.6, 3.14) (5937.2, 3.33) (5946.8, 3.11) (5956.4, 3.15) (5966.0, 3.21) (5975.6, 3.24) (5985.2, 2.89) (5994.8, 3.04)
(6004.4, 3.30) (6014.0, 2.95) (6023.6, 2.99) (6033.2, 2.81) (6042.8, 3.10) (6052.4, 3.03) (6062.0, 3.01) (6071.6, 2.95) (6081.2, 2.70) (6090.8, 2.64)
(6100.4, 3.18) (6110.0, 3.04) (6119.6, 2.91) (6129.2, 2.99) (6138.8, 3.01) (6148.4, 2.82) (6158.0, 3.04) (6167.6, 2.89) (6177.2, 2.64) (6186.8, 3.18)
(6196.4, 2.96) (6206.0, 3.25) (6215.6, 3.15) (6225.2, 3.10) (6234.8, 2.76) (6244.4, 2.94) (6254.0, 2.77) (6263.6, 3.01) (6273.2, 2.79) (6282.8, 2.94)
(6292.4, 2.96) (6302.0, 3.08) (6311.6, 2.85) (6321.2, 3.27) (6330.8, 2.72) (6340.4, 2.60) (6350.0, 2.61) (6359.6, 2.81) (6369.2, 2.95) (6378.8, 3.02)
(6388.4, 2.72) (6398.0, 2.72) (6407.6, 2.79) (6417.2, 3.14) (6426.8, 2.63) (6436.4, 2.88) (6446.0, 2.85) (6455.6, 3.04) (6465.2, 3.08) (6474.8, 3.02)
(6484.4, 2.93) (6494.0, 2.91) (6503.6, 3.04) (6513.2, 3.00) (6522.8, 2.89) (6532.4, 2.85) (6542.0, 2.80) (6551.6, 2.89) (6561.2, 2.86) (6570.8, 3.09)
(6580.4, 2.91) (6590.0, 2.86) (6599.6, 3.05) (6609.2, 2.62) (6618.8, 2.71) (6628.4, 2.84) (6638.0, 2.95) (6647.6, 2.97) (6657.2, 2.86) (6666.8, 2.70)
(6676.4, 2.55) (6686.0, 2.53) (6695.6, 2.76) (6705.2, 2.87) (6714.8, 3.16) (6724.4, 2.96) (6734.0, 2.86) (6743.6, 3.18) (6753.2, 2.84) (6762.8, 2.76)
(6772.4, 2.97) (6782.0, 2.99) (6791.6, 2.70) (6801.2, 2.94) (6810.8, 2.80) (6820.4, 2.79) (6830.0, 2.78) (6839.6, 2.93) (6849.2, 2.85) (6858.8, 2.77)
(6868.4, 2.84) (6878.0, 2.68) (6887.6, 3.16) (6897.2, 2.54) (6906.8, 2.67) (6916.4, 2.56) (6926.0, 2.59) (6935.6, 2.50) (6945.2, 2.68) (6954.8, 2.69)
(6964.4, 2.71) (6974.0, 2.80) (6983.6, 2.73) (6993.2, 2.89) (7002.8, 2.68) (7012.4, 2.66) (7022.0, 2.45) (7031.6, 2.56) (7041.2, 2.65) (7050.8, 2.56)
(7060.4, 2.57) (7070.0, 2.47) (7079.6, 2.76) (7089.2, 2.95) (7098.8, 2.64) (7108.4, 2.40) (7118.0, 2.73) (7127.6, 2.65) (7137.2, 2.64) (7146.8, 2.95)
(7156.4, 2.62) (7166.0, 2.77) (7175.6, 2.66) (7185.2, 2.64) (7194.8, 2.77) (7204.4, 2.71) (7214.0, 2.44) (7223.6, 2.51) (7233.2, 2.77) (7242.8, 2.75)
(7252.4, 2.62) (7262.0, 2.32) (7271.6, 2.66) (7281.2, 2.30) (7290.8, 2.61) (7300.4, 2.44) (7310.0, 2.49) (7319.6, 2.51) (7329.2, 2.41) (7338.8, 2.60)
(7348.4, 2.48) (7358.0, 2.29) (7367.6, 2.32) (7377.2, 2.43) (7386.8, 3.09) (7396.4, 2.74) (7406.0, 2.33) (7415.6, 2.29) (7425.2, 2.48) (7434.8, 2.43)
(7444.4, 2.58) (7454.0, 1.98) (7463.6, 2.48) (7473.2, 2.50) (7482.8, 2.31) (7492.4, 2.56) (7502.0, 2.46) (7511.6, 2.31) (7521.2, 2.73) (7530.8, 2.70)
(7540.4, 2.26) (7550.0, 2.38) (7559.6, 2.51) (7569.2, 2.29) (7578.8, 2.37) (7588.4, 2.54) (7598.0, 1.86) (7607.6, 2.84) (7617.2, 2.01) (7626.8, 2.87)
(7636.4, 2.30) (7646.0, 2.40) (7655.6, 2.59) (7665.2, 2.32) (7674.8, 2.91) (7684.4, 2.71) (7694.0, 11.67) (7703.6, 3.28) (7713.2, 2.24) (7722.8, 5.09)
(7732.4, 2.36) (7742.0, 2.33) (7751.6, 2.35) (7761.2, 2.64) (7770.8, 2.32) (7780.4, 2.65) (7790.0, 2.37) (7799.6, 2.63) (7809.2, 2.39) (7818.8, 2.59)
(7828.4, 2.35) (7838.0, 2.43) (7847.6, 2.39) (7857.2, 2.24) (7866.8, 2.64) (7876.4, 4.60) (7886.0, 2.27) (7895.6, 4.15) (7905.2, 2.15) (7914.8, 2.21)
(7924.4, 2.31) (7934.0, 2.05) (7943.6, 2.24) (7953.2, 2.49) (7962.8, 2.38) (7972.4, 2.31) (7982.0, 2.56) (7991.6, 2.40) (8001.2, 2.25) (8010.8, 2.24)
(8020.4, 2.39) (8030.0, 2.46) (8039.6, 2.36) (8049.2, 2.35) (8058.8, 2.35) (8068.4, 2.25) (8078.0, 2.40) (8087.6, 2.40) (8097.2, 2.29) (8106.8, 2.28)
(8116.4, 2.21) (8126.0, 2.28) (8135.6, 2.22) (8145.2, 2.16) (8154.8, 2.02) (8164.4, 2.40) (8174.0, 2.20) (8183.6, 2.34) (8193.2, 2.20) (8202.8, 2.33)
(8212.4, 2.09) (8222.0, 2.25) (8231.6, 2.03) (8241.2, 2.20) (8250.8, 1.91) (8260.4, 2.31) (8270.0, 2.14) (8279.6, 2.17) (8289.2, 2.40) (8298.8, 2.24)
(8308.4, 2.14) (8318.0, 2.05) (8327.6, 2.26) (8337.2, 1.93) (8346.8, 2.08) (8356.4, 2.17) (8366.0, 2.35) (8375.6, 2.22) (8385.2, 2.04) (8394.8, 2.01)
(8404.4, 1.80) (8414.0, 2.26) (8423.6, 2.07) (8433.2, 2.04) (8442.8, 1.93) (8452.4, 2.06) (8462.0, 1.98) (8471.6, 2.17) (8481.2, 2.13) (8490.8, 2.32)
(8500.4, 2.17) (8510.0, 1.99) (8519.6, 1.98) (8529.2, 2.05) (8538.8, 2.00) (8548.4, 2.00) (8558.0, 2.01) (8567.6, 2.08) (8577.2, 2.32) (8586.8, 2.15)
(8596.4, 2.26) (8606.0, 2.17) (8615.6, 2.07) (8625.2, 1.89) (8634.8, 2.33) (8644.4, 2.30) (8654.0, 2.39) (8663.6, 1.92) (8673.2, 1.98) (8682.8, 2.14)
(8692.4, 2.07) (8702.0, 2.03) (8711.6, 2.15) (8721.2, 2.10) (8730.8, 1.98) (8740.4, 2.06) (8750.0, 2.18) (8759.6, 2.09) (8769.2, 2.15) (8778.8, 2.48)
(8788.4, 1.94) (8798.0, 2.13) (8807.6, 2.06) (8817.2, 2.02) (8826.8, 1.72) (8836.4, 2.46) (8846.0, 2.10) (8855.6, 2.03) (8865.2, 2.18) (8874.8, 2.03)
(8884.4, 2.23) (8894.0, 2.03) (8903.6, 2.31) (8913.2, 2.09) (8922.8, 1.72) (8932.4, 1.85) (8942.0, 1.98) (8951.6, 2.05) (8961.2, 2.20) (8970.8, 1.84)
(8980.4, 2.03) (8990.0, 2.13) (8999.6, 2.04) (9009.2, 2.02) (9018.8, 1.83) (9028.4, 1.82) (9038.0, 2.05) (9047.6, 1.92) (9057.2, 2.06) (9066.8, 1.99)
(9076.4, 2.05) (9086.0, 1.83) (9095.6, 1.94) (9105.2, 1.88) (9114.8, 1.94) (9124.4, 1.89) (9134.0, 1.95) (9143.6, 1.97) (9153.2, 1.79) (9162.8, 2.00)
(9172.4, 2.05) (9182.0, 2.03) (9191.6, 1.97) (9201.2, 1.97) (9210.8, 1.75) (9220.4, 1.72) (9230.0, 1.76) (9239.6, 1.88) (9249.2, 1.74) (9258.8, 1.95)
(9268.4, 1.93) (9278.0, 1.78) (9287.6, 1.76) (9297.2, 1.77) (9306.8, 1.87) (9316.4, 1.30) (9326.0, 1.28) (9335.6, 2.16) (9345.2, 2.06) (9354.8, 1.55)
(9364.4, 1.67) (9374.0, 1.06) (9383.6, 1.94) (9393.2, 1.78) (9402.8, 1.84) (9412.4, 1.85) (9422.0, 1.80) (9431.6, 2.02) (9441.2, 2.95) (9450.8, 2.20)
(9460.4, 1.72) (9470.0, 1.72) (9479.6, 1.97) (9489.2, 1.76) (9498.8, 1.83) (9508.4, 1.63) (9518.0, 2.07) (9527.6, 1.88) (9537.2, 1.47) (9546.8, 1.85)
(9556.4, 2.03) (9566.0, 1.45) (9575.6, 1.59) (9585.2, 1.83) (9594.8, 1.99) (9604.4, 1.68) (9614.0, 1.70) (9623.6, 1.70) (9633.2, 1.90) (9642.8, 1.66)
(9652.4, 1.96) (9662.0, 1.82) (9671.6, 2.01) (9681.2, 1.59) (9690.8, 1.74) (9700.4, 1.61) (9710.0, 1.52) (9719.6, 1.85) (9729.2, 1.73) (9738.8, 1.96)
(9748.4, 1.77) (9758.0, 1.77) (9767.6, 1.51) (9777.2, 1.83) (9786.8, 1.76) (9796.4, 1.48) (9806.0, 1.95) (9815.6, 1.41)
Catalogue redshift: 0.173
